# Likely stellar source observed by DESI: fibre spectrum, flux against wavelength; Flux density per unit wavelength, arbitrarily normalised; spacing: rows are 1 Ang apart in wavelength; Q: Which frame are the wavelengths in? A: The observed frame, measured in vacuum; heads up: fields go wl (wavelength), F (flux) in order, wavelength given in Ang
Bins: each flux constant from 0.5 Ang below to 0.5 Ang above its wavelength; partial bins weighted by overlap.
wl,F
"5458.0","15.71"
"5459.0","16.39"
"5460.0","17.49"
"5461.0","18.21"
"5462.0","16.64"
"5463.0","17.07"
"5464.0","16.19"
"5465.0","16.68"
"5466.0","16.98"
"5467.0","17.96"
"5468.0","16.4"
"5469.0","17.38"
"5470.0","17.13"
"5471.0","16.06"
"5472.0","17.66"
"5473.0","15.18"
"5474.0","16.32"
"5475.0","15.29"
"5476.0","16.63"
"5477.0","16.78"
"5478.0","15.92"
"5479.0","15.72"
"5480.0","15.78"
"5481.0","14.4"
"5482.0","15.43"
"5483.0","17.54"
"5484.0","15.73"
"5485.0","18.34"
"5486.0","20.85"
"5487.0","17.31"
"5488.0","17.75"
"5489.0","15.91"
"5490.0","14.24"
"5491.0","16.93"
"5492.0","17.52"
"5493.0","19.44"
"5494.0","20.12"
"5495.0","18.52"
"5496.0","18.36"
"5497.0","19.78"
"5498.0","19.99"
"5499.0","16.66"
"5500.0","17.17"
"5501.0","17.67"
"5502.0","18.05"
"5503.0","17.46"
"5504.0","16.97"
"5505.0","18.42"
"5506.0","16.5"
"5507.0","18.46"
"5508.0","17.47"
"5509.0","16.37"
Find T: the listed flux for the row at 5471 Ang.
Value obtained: 16.06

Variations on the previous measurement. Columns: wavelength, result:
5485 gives 18.34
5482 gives 15.43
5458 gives 15.71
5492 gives 17.52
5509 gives 16.37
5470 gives 17.13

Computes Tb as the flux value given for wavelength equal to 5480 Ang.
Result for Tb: 15.78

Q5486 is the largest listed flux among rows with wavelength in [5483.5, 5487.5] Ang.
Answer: 20.85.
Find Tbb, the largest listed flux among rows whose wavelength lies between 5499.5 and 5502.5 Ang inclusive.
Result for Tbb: 18.05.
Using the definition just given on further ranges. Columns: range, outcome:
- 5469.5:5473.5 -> 17.66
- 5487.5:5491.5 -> 17.75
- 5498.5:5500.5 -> 17.17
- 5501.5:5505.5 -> 18.42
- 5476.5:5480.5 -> 16.78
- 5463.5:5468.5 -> 17.96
